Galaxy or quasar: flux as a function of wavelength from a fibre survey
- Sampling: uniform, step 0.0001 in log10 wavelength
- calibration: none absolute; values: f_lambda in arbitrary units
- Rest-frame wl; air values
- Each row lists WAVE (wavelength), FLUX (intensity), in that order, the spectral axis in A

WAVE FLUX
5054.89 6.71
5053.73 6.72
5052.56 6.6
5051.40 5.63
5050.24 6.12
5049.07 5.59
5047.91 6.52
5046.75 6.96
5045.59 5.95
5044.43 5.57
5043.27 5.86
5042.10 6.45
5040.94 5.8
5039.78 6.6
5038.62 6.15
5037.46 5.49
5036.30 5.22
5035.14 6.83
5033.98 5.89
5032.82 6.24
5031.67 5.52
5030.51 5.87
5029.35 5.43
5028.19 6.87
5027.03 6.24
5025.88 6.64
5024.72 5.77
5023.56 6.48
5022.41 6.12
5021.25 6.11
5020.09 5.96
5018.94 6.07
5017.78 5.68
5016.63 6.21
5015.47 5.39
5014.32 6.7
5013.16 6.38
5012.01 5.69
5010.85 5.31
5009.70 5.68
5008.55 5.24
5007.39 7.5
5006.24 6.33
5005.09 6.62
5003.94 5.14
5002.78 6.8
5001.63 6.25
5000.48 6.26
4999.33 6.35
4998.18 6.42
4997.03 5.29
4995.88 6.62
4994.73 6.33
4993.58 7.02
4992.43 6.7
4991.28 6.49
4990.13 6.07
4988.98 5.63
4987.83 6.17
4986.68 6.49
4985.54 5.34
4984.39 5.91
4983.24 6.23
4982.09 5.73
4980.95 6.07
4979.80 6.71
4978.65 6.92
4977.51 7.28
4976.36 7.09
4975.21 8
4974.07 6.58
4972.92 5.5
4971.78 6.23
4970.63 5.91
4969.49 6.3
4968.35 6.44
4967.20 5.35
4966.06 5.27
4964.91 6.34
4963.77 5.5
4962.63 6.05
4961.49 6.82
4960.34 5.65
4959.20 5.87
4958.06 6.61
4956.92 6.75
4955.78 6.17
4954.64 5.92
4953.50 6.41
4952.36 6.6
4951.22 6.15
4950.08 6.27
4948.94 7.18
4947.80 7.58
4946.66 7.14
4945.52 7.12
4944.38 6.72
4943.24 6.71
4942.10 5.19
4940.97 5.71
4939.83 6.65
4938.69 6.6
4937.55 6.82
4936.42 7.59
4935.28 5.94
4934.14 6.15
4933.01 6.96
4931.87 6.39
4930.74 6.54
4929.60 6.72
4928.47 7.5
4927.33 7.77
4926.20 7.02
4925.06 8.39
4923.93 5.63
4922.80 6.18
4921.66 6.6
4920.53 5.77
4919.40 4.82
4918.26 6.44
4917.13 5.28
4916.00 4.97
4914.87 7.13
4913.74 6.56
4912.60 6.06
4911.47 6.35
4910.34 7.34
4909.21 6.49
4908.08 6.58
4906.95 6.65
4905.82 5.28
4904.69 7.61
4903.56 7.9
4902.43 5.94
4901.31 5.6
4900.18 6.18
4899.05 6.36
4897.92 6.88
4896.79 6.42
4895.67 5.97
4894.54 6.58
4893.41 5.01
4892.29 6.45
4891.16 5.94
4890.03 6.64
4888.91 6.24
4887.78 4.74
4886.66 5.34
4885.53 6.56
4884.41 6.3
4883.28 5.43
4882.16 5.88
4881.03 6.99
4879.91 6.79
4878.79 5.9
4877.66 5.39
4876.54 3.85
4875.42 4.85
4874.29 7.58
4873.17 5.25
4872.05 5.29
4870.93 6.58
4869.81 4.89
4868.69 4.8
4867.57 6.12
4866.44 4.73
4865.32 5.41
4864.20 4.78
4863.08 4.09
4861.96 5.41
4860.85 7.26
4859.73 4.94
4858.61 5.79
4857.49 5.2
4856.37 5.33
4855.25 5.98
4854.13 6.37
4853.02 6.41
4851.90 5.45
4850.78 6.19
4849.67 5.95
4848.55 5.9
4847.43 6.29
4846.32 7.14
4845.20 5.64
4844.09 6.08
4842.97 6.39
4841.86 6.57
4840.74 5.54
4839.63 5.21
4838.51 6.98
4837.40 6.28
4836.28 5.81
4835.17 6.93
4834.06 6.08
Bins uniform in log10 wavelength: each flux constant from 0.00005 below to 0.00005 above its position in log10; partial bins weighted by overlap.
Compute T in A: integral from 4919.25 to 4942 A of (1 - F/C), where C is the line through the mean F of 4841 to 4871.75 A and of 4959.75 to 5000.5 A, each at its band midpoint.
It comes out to -2.0 A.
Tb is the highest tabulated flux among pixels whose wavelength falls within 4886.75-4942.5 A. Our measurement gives 8.39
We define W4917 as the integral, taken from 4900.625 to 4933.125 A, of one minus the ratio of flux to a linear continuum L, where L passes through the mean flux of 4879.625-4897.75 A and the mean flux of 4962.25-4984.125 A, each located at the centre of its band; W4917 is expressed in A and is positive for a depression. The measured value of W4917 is -1.8 A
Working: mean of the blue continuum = 6.09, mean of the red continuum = 6.29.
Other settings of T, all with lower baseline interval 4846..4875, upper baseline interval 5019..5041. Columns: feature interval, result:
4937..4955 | -2.0 A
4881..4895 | -0.5 A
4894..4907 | -1.4 A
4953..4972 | -0.5 A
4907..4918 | -0.9 A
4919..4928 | -1.1 A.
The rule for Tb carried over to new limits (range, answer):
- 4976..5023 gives 7.5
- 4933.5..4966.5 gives 7.59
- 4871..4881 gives 7.58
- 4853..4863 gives 7.26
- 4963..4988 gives 8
